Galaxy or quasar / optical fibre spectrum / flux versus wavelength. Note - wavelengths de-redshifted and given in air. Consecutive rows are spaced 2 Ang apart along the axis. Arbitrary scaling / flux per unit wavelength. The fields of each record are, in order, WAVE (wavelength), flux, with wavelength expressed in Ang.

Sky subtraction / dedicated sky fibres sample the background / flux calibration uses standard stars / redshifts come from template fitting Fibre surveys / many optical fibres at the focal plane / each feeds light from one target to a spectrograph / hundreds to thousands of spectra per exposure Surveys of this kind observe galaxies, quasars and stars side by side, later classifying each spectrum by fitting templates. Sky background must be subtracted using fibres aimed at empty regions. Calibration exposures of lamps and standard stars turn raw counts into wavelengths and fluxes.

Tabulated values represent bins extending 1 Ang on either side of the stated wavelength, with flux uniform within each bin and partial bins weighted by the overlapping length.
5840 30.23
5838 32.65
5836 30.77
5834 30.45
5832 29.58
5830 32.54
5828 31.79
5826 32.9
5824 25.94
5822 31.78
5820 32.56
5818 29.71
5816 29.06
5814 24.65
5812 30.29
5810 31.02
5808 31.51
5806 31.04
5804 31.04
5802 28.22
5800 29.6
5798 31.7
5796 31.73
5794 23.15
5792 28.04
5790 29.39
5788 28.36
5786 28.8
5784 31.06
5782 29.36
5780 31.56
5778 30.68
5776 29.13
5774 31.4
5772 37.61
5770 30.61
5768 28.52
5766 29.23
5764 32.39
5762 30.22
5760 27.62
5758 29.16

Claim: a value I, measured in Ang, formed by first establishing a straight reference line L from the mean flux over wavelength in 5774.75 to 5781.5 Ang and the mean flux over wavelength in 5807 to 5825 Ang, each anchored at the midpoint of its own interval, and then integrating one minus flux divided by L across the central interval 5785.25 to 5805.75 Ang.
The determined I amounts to 0.7 Ang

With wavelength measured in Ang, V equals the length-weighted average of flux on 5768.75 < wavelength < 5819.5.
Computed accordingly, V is 30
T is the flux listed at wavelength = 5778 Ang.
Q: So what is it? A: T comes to 30.68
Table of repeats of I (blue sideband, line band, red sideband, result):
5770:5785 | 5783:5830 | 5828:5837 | 2.1 Ang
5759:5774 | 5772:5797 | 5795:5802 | 0.8 Ang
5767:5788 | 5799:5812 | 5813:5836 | 0.0 Ang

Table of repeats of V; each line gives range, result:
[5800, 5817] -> 29.6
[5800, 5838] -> 30.3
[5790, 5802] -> 28.8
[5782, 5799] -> 29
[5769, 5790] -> 30.8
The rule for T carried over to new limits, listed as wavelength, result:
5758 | 29.16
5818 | 29.71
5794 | 23.15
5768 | 28.52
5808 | 31.51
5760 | 27.62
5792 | 28.04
